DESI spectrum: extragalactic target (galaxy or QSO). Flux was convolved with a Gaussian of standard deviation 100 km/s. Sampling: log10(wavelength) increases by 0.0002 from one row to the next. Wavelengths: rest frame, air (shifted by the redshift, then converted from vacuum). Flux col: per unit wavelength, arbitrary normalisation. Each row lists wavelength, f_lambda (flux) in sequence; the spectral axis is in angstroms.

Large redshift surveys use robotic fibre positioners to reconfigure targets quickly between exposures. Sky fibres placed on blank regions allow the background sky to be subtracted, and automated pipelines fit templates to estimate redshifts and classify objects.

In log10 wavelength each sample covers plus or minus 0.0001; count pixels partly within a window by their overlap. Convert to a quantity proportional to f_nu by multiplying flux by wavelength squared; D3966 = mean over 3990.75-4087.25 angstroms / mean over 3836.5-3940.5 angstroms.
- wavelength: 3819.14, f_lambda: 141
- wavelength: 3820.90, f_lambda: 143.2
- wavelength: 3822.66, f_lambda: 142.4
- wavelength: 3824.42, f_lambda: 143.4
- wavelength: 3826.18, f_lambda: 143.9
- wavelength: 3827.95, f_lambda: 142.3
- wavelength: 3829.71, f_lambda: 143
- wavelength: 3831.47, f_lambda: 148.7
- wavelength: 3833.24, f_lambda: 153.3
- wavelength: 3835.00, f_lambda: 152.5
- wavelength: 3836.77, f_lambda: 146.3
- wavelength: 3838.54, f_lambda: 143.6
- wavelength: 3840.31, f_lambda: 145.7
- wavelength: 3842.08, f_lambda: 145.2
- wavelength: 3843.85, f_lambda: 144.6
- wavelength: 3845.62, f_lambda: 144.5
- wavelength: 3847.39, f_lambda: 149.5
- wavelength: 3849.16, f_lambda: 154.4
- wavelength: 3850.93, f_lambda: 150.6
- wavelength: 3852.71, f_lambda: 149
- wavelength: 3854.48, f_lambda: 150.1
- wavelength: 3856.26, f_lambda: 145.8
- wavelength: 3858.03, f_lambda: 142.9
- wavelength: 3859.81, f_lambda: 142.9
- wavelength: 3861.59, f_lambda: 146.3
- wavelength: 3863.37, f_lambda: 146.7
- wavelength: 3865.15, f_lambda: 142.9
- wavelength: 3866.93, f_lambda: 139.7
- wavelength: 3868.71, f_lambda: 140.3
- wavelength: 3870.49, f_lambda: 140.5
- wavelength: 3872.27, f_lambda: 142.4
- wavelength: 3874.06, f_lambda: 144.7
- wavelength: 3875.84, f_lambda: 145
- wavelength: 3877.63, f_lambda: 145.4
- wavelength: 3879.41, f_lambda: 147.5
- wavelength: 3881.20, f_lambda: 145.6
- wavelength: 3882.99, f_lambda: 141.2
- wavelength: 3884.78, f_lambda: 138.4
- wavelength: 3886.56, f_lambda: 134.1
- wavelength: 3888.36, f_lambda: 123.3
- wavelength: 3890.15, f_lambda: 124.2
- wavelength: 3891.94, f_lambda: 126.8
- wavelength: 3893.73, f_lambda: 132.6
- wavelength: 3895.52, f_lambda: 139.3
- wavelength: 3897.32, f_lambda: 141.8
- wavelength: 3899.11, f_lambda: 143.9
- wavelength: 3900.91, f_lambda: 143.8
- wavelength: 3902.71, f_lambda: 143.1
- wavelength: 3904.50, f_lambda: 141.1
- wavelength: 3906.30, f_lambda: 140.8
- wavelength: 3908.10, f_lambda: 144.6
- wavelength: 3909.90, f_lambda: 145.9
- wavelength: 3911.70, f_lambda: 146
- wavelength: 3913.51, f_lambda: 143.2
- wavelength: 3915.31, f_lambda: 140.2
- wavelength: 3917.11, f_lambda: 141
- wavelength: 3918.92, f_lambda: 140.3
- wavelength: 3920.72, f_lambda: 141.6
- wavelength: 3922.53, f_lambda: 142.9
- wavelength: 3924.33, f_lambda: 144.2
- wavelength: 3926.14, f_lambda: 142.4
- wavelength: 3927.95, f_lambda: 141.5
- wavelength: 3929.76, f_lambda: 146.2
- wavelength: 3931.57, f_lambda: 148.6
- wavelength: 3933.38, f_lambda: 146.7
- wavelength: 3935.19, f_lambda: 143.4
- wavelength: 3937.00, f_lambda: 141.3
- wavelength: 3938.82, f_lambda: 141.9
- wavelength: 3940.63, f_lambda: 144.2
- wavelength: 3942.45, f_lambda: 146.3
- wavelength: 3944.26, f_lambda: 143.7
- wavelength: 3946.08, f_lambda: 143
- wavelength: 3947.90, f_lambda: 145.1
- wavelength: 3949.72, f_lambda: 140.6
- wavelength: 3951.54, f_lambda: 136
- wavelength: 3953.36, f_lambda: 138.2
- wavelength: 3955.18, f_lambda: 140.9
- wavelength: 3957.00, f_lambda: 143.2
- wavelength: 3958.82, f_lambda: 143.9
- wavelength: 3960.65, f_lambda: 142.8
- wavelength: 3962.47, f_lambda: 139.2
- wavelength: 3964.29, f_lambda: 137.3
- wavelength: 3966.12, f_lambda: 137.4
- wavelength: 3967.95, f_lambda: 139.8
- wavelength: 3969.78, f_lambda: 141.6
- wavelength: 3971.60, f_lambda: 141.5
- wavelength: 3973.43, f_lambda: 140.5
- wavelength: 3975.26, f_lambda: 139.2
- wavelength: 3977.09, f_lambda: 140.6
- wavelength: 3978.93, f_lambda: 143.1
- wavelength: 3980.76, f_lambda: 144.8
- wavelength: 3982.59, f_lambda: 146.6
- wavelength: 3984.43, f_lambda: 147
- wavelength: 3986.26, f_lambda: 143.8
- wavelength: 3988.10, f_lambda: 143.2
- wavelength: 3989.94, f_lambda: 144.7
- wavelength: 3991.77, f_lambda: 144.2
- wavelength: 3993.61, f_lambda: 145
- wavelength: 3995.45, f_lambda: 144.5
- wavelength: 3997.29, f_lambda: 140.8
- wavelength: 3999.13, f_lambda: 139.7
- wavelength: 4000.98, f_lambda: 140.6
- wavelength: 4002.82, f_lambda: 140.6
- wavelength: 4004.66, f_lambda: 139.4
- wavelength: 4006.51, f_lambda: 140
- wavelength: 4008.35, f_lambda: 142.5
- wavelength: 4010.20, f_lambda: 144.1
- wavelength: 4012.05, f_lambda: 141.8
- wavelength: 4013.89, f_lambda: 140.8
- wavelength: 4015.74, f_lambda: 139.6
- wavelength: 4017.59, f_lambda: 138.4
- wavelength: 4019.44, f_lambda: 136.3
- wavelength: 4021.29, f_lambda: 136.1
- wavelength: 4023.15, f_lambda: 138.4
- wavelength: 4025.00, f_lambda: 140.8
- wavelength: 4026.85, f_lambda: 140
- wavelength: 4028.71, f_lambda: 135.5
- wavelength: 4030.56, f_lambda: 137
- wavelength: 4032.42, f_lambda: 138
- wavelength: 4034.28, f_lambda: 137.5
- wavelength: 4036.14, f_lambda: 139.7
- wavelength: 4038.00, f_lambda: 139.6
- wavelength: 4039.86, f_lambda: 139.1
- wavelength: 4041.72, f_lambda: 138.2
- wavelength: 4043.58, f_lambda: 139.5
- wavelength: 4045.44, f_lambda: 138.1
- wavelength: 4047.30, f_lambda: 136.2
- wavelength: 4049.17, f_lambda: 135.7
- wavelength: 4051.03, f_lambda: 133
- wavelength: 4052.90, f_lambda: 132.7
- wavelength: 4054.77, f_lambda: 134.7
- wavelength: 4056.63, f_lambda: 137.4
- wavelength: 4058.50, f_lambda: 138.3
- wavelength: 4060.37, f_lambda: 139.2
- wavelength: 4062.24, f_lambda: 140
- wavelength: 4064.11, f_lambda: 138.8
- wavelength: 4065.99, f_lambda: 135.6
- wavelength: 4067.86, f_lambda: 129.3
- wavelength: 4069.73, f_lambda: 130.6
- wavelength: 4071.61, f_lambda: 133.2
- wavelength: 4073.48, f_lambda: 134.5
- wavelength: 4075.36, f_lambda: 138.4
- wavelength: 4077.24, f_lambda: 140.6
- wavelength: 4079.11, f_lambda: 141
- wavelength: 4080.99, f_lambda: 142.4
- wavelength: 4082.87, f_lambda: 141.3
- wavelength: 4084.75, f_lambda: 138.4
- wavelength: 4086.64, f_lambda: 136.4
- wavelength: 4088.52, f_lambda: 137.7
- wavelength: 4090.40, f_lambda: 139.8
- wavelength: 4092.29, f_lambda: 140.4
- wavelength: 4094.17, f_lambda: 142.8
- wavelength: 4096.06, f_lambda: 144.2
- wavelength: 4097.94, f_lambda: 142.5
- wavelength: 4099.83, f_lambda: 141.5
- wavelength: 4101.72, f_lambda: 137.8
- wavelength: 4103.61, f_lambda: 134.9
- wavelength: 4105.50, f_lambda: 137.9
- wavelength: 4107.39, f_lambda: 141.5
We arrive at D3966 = 1.05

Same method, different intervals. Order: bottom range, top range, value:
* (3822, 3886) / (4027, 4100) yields 1.06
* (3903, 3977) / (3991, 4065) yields 1.02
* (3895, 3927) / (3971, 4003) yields 1.04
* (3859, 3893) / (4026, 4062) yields 1.07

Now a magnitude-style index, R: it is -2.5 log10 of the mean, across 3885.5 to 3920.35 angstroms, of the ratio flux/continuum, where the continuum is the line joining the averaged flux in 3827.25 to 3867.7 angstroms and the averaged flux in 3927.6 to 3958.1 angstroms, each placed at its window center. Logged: 0.04 mag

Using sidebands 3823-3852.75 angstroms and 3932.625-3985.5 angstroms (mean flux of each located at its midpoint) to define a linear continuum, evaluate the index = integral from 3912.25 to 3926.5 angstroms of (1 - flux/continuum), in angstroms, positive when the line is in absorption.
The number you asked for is 0.2 angstroms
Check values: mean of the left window 147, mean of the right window 142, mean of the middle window 142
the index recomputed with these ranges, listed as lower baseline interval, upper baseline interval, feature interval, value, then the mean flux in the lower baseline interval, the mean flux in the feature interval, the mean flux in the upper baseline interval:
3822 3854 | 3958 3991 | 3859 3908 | 1.7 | 147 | 140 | 142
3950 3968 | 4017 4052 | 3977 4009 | -0.9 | 140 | 143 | 138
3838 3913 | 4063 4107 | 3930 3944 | -0.3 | 143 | 145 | 138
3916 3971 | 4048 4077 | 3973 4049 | -1.2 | 142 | 141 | 136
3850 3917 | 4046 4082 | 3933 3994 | -1.3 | 142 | 142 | 136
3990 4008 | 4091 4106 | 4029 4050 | 0.5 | 142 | 138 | 140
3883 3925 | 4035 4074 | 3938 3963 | -0.7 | 139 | 142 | 136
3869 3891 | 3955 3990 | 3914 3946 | -0.6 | 139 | 143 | 142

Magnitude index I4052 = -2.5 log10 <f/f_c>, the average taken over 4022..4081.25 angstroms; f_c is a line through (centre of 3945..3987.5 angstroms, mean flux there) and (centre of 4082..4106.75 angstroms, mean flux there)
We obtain 0.024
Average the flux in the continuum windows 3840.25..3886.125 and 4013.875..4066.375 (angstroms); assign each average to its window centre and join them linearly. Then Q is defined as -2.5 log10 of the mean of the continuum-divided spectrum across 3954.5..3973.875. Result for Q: 0.00 mag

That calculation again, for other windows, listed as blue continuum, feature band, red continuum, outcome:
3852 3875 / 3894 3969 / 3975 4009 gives 0.008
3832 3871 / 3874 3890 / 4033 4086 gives 0.041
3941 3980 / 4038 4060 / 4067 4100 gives 0.019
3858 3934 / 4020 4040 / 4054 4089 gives 0.000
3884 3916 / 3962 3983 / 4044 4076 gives -0.029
